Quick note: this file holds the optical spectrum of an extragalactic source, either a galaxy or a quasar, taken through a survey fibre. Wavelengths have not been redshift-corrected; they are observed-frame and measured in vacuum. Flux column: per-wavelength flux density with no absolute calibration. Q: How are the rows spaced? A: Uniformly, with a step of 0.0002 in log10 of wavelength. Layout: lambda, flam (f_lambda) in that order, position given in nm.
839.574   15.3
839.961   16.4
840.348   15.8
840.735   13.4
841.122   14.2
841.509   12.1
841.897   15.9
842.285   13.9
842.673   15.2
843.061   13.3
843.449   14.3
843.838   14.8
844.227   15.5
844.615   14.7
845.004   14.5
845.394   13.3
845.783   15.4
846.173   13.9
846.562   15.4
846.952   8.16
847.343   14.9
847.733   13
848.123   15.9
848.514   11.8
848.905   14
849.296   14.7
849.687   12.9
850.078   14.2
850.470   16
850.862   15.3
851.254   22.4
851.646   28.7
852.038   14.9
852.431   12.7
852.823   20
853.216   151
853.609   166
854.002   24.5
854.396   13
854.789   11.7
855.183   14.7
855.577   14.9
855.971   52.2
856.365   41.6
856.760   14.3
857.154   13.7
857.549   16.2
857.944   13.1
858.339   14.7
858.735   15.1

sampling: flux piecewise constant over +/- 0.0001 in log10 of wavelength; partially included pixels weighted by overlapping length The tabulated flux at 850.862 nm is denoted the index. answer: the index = 15.3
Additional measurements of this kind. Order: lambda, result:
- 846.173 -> 13.9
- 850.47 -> 16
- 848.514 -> 11.8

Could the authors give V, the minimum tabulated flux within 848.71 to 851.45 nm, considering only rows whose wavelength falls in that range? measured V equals 12.9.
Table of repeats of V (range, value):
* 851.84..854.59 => 12.7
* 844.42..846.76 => 13.3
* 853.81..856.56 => 11.7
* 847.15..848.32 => 13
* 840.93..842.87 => 12.1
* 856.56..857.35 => 13.7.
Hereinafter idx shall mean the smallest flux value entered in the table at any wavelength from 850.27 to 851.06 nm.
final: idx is 15.3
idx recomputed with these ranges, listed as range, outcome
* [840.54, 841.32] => 13.4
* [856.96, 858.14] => 13.1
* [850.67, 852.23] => 14.9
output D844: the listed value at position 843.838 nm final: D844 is 14.8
